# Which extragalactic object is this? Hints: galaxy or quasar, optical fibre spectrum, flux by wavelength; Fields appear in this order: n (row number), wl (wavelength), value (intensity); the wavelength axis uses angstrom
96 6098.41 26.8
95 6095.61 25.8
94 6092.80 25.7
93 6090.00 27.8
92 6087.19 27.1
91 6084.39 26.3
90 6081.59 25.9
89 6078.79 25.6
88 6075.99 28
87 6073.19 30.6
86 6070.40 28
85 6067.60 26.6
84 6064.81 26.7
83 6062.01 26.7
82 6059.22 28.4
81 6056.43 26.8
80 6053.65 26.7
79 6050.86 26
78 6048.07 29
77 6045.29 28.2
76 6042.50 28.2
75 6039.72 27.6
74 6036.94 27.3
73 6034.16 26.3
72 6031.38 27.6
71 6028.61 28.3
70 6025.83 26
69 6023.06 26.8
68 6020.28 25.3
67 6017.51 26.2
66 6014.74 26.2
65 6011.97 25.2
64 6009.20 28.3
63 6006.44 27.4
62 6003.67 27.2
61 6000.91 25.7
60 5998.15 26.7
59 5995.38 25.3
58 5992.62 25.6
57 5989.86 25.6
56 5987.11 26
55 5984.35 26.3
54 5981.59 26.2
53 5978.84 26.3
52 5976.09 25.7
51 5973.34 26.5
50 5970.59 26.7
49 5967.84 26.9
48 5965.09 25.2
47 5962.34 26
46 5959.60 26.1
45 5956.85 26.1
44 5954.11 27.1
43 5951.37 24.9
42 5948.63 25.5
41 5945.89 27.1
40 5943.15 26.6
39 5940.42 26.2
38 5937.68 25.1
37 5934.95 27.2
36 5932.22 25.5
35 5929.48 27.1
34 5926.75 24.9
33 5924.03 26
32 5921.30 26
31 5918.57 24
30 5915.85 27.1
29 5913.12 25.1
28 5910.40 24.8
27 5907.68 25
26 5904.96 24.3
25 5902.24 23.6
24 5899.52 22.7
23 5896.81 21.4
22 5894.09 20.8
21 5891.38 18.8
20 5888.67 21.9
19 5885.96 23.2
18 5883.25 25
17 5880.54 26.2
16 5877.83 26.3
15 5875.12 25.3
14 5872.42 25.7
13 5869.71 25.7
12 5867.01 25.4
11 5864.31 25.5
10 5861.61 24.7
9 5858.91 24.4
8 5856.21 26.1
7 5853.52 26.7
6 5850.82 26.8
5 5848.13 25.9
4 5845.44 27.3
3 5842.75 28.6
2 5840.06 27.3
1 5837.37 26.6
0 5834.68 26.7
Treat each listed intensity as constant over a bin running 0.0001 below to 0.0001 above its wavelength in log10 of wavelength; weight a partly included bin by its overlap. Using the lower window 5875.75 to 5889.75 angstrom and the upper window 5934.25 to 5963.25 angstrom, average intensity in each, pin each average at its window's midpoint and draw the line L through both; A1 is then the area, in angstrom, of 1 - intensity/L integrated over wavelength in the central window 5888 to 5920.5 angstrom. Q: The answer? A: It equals 2.3 angstrom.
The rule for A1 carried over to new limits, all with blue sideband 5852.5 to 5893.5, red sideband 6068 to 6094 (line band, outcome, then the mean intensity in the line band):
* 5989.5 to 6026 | 0.0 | 26.3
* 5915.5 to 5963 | -1.0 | 26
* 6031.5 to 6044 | -0.3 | 27.4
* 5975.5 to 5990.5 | 0.0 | 26.1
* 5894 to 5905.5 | 1.1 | 22.6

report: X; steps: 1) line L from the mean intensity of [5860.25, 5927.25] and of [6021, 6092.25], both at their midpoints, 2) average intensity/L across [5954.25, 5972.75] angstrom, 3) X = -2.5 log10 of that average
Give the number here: -0.03 mag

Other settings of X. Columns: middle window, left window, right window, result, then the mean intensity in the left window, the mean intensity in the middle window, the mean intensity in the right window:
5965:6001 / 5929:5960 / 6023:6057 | 0.023 mag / 26.2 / 26.1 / 27.3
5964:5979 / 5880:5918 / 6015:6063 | -0.035 mag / 23.5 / 26.2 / 27.1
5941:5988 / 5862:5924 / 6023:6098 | -0.028 mag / 24.3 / 26.2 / 27.2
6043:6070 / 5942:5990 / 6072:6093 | -0.014 mag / 26.2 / 27.3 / 27.2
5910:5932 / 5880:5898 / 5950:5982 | -0.077 mag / 22.3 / 25.6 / 26.1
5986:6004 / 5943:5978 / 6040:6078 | 0.030 mag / 26.2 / 26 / 27.6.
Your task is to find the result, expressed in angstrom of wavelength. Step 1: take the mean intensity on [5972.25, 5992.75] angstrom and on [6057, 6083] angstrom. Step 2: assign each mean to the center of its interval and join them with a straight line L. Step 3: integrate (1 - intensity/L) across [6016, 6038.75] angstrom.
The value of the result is -0.01 angstrom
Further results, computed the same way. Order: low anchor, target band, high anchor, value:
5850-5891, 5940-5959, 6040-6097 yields -0.2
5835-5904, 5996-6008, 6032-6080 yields 0.0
